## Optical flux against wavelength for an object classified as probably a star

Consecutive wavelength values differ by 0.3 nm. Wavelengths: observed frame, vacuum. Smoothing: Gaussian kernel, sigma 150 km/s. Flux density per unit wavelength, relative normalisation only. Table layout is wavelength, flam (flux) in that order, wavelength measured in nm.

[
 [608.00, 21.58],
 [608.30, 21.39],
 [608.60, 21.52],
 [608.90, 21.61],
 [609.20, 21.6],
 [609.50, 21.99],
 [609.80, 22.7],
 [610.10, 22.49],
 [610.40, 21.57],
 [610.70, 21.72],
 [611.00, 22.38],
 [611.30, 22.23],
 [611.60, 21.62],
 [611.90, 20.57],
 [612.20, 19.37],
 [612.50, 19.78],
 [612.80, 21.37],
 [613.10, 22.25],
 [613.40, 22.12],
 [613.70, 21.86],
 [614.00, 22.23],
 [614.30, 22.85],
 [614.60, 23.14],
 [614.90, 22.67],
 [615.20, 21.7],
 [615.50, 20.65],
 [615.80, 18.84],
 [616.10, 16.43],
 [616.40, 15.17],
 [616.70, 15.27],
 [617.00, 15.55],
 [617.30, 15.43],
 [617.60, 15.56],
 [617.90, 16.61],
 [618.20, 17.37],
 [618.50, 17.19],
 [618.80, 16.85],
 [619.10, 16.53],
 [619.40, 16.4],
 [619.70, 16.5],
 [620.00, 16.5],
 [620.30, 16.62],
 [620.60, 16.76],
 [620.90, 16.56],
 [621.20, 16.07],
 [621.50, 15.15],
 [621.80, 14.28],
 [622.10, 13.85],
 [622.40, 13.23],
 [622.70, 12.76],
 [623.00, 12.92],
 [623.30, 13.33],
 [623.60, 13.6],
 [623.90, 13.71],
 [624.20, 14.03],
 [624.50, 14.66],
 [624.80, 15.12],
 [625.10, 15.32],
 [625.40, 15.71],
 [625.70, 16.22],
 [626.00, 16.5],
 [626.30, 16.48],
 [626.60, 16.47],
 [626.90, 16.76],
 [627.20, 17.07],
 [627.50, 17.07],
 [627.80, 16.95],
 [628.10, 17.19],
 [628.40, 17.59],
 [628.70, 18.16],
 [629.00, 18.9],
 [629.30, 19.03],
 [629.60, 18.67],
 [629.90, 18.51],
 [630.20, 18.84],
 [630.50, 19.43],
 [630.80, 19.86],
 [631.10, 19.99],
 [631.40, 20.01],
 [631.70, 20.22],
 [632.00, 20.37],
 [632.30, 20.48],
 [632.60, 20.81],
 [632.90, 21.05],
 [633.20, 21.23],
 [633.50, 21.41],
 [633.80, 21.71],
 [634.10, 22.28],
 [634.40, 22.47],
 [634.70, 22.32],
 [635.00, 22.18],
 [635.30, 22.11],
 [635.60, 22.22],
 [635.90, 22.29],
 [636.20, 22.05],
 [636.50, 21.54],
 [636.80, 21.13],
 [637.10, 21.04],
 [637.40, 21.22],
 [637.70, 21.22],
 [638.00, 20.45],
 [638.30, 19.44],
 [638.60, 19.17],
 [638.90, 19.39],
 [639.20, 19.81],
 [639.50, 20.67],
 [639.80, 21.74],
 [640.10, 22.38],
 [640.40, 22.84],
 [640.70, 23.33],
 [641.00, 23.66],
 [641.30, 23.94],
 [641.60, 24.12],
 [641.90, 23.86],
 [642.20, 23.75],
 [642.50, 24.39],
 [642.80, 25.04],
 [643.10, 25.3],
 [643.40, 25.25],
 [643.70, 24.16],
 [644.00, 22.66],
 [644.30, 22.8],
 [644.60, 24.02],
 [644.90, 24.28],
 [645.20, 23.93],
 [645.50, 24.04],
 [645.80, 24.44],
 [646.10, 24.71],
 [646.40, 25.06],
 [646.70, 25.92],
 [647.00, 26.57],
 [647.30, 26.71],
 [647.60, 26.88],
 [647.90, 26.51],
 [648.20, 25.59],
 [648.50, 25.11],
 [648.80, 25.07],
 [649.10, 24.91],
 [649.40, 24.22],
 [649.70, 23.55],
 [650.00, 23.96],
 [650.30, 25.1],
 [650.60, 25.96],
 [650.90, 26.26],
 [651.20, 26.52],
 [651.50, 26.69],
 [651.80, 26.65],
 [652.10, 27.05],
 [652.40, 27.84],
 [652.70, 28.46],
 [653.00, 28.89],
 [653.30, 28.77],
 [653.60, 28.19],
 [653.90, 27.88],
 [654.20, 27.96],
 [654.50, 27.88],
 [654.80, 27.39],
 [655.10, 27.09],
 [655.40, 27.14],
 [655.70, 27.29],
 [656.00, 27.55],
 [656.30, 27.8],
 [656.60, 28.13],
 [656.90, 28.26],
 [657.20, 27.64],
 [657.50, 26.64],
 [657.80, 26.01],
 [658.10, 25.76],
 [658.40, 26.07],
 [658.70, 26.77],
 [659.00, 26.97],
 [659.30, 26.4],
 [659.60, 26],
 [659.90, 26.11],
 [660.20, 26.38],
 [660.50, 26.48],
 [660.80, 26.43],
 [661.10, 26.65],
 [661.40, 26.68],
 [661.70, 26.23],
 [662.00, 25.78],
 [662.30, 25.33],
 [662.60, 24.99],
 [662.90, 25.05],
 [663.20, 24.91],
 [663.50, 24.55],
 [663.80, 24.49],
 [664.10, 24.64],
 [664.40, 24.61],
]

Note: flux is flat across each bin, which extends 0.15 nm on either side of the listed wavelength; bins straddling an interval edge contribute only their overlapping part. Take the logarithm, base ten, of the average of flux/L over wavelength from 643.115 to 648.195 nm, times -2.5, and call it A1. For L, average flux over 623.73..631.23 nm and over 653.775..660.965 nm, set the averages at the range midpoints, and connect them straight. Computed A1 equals -0.08 mag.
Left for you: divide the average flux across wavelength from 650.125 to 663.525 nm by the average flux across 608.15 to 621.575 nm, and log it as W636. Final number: 1.38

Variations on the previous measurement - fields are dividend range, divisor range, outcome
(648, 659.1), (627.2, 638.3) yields 1.32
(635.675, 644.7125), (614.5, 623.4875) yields 1.36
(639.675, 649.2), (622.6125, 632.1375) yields 1.44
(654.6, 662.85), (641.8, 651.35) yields 1.07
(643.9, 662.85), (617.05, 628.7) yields 1.67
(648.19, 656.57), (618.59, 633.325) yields 1.58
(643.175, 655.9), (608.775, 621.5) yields 1.34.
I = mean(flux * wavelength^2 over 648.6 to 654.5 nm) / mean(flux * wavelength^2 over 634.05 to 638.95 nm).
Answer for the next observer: 1.3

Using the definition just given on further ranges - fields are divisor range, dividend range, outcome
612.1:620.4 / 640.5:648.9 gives 1.45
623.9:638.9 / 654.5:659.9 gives 1.52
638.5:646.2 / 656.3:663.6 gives 1.19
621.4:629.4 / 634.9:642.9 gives 1.47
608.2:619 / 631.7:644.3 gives 1.19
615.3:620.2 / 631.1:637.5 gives 1.35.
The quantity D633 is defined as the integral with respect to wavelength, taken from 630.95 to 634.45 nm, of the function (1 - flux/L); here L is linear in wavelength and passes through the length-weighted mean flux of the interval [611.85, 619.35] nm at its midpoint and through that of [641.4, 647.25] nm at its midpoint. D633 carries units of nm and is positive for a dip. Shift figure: 0.21 nm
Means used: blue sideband 19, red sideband 24.5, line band 21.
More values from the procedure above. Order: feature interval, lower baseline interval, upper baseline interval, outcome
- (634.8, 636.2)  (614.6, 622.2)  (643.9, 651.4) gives -0.03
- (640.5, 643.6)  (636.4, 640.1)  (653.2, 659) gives -0.31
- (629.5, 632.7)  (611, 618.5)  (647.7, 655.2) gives 0.42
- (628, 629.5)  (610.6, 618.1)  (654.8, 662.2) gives 0.26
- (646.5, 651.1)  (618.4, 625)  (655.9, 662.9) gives -0.43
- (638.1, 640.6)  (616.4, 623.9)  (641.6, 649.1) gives 0.21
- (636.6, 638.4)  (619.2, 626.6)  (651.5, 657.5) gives 0.01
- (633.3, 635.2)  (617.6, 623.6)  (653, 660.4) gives -0.20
